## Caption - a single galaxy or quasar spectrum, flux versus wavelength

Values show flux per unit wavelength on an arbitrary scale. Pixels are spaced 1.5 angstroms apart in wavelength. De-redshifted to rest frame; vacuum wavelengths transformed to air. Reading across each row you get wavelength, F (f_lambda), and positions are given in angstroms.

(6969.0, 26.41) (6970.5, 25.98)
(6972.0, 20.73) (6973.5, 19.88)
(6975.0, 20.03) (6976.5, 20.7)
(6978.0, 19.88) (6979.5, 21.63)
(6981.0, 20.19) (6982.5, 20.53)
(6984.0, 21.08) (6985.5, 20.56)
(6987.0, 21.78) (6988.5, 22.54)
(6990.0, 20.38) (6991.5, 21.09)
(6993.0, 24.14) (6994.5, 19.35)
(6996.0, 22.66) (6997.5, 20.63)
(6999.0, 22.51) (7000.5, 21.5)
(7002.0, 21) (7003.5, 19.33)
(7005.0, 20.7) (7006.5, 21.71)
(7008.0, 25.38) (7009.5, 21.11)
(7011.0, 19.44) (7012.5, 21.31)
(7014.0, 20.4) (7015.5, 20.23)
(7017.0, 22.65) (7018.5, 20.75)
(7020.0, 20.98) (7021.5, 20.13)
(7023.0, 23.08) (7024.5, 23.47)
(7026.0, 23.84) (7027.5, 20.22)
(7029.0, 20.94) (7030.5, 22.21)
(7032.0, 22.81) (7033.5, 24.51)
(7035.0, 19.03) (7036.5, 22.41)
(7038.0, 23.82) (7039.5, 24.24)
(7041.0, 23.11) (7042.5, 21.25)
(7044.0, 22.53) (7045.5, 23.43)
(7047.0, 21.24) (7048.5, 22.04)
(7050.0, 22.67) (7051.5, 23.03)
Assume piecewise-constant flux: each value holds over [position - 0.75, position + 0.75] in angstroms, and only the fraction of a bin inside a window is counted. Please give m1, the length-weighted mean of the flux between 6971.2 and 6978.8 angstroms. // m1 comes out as 20.3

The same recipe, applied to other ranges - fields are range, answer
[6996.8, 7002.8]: 21.4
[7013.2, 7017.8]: 21.1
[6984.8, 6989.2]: 21.6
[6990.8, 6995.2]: 21.6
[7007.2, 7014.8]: 21.5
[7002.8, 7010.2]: 21.7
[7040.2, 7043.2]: 22.2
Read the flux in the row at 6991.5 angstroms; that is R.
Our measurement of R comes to 21.09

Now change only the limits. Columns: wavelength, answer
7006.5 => 21.71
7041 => 23.11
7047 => 21.24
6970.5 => 25.98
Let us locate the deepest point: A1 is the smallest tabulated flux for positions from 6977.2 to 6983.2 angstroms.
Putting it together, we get 19.88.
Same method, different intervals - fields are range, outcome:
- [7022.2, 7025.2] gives 23.08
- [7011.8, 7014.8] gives 20.4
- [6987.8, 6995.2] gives 19.35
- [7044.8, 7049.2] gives 21.24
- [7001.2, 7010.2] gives 19.33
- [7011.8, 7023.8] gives 20.13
